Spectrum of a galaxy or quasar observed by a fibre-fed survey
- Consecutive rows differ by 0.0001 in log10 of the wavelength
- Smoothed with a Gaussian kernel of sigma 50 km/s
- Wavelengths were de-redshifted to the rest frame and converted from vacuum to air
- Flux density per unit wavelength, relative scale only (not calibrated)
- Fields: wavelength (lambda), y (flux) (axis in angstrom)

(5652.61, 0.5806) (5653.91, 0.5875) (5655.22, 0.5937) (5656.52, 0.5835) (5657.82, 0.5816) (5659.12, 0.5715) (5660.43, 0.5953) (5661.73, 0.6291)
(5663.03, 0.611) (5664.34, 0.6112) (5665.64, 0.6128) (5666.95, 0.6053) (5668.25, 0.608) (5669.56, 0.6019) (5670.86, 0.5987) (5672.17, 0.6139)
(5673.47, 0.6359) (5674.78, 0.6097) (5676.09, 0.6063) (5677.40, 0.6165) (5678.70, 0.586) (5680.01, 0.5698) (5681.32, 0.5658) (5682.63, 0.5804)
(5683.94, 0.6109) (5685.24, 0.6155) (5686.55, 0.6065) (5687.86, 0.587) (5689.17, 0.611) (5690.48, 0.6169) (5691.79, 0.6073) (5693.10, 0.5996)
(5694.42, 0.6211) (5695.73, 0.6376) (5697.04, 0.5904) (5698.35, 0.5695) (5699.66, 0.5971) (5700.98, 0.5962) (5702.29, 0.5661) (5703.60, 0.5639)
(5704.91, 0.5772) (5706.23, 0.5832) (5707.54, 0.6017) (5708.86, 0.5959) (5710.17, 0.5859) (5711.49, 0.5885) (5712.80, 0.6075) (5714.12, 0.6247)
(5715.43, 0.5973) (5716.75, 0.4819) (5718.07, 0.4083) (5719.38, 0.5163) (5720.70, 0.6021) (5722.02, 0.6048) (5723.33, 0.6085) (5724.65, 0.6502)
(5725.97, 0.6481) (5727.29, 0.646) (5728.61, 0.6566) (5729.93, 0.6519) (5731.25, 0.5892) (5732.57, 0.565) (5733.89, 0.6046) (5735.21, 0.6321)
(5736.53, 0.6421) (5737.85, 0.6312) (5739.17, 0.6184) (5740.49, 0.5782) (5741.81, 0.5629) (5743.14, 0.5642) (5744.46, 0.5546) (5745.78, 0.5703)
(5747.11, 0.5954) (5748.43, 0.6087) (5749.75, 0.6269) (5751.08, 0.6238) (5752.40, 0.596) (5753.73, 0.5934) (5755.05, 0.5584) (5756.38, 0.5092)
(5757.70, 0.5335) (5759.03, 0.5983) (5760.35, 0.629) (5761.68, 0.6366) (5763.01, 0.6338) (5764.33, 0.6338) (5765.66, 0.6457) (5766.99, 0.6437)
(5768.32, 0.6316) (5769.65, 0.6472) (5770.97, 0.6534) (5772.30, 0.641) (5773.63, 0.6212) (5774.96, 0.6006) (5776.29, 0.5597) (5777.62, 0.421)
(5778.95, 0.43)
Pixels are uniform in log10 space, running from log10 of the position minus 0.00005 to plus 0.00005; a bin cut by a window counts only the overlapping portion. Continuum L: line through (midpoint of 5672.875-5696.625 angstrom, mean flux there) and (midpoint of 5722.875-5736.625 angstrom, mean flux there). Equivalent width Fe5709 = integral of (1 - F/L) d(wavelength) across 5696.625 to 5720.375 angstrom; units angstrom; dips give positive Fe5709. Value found 1.8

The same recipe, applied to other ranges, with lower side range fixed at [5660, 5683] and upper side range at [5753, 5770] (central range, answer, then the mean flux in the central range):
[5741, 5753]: 0.3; 0.589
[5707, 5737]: 0.5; 0.596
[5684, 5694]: 0.0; 0.607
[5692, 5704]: 0.2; 0.595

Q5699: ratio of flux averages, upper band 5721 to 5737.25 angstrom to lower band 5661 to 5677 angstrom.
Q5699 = 1.02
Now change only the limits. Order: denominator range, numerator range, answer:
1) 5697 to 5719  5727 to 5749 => 1.06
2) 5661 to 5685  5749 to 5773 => 1.01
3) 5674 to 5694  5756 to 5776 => 1.03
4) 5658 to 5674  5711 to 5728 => 0.96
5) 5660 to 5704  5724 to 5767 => 1.01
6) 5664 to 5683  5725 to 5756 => 1.00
